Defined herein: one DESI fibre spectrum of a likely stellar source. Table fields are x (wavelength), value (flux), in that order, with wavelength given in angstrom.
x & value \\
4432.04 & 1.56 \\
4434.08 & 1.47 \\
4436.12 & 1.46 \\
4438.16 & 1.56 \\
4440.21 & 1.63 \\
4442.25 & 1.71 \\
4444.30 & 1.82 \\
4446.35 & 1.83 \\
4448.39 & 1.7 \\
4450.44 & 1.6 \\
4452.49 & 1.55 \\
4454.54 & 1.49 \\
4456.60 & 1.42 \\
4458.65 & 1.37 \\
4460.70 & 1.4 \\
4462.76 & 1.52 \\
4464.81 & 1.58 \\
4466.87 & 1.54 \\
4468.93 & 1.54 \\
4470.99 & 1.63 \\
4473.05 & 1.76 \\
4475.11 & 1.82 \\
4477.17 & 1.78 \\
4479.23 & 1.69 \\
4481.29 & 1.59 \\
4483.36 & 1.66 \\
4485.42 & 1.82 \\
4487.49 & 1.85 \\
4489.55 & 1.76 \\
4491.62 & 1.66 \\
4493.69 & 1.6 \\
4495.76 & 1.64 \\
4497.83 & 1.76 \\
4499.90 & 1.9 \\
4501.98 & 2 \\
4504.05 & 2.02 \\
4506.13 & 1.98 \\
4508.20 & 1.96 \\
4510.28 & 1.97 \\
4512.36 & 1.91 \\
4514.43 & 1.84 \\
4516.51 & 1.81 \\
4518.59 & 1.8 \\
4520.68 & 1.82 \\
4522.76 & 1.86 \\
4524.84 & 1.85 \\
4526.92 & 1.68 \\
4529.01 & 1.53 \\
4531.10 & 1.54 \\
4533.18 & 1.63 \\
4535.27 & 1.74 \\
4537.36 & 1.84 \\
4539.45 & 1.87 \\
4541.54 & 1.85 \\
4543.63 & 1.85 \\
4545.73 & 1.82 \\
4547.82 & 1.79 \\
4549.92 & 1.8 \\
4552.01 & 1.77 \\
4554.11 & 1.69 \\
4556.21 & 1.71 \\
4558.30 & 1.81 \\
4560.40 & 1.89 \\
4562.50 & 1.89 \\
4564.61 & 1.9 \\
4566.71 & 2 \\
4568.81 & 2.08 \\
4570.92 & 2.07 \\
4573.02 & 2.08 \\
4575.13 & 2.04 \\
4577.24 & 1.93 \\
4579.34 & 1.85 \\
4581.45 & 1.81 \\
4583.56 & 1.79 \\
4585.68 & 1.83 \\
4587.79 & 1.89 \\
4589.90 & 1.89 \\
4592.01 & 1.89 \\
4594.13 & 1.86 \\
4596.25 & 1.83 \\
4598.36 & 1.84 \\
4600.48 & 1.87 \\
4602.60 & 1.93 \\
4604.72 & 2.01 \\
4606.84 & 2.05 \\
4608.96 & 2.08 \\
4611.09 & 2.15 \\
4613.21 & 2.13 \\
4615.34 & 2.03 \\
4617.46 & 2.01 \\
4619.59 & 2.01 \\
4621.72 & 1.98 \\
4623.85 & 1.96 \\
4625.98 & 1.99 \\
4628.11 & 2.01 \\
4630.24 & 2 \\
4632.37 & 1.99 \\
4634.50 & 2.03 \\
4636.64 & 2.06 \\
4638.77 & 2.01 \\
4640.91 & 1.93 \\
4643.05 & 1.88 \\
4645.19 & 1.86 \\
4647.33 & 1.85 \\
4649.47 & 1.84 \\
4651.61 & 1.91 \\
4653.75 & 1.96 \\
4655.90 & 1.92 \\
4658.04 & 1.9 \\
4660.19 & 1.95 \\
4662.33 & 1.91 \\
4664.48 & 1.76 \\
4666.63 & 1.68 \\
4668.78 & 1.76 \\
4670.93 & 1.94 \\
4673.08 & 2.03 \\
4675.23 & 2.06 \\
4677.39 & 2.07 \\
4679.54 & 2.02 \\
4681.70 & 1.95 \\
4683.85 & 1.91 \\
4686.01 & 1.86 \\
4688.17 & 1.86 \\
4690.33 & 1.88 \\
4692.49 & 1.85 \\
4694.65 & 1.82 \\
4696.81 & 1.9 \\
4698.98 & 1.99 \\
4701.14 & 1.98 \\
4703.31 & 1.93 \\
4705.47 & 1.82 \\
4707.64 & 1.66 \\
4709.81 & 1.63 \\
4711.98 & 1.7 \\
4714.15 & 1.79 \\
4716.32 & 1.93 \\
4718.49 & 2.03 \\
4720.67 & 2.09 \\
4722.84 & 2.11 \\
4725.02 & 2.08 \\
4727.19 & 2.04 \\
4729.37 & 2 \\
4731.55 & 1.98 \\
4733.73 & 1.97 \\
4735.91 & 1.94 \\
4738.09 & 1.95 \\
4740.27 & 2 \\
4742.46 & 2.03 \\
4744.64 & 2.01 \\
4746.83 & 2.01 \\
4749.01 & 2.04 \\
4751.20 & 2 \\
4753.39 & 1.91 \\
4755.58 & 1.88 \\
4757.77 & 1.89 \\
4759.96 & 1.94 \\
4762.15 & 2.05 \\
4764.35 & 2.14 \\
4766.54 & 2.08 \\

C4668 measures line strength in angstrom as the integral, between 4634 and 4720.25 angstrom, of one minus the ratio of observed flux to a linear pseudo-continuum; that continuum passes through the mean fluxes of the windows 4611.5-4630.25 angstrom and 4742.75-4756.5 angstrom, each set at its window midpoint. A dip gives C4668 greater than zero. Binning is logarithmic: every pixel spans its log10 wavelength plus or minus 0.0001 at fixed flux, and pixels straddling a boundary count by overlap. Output 4.6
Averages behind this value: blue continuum 2.02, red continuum 1.98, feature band 1.9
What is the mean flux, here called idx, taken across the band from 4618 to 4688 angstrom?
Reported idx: 1.94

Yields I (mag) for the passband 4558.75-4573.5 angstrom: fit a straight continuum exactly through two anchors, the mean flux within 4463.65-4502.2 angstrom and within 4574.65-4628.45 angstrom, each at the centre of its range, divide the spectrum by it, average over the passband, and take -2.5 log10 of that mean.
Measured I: -0.06 mag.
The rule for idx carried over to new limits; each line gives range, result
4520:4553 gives 1.76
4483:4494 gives 1.74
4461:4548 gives 1.76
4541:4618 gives 1.91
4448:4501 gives 1.64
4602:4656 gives 1.99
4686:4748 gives 1.93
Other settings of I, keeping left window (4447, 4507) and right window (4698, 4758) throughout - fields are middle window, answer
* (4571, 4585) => -0.08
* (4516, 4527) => -0.05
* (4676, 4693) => -0.02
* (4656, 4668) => 0.02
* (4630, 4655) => -0.05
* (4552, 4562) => -0.01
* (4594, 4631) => -0.10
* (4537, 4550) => -0.05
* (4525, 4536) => 0.06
